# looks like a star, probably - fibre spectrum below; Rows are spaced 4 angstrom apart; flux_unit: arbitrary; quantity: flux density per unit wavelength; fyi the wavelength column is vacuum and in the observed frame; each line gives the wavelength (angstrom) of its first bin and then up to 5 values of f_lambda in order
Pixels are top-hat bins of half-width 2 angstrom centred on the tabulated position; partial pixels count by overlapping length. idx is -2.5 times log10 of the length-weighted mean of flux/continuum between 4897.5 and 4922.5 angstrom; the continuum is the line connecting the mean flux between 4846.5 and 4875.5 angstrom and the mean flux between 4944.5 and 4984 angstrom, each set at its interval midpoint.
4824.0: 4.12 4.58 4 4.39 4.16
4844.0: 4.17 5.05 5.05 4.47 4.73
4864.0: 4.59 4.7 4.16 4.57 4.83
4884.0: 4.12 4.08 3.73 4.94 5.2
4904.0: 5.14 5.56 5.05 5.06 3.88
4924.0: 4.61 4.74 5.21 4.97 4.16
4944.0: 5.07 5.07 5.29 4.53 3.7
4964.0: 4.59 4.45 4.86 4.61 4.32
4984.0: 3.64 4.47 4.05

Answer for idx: -0.08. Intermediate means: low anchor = 4.67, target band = 4.97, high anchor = 4.57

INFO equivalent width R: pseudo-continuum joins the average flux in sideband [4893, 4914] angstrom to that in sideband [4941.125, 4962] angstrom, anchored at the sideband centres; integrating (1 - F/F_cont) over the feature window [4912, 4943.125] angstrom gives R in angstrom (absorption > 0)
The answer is 1.31 angstrom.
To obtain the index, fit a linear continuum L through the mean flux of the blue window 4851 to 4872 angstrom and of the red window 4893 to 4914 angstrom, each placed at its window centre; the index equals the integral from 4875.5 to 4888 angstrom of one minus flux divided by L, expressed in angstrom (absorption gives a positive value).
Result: 1.11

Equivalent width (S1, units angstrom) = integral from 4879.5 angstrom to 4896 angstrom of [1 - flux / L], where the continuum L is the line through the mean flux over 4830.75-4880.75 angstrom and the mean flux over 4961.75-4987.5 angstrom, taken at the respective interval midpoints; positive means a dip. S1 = 1.0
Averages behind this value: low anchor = 4.53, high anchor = 4.41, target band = 4.22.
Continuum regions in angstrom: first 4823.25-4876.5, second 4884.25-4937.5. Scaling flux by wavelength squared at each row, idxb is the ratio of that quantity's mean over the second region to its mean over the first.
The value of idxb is 1.1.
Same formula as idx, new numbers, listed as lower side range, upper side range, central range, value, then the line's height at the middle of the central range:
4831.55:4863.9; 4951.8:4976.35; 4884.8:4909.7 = -0.05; 4.53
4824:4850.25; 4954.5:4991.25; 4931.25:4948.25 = -0.12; 4.35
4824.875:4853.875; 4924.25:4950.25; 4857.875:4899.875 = 0.03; 4.63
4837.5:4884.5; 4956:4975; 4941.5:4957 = -0.13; 4.45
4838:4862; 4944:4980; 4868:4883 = 0.02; 4.61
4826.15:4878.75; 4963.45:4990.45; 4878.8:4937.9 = -0.07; 4.46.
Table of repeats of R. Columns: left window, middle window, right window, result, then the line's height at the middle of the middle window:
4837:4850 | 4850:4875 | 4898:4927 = -0.2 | 4.58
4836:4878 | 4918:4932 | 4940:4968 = 0.3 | 4.62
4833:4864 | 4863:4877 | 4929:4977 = 0.3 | 4.59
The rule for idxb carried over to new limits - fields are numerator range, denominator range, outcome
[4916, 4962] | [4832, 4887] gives 1.07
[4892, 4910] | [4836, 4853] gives 1.13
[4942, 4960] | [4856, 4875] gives 1.11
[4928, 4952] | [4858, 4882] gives 1.10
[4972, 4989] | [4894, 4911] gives 0.86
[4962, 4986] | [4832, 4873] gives 1.02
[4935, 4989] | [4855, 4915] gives 1.00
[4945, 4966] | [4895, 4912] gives 0.91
